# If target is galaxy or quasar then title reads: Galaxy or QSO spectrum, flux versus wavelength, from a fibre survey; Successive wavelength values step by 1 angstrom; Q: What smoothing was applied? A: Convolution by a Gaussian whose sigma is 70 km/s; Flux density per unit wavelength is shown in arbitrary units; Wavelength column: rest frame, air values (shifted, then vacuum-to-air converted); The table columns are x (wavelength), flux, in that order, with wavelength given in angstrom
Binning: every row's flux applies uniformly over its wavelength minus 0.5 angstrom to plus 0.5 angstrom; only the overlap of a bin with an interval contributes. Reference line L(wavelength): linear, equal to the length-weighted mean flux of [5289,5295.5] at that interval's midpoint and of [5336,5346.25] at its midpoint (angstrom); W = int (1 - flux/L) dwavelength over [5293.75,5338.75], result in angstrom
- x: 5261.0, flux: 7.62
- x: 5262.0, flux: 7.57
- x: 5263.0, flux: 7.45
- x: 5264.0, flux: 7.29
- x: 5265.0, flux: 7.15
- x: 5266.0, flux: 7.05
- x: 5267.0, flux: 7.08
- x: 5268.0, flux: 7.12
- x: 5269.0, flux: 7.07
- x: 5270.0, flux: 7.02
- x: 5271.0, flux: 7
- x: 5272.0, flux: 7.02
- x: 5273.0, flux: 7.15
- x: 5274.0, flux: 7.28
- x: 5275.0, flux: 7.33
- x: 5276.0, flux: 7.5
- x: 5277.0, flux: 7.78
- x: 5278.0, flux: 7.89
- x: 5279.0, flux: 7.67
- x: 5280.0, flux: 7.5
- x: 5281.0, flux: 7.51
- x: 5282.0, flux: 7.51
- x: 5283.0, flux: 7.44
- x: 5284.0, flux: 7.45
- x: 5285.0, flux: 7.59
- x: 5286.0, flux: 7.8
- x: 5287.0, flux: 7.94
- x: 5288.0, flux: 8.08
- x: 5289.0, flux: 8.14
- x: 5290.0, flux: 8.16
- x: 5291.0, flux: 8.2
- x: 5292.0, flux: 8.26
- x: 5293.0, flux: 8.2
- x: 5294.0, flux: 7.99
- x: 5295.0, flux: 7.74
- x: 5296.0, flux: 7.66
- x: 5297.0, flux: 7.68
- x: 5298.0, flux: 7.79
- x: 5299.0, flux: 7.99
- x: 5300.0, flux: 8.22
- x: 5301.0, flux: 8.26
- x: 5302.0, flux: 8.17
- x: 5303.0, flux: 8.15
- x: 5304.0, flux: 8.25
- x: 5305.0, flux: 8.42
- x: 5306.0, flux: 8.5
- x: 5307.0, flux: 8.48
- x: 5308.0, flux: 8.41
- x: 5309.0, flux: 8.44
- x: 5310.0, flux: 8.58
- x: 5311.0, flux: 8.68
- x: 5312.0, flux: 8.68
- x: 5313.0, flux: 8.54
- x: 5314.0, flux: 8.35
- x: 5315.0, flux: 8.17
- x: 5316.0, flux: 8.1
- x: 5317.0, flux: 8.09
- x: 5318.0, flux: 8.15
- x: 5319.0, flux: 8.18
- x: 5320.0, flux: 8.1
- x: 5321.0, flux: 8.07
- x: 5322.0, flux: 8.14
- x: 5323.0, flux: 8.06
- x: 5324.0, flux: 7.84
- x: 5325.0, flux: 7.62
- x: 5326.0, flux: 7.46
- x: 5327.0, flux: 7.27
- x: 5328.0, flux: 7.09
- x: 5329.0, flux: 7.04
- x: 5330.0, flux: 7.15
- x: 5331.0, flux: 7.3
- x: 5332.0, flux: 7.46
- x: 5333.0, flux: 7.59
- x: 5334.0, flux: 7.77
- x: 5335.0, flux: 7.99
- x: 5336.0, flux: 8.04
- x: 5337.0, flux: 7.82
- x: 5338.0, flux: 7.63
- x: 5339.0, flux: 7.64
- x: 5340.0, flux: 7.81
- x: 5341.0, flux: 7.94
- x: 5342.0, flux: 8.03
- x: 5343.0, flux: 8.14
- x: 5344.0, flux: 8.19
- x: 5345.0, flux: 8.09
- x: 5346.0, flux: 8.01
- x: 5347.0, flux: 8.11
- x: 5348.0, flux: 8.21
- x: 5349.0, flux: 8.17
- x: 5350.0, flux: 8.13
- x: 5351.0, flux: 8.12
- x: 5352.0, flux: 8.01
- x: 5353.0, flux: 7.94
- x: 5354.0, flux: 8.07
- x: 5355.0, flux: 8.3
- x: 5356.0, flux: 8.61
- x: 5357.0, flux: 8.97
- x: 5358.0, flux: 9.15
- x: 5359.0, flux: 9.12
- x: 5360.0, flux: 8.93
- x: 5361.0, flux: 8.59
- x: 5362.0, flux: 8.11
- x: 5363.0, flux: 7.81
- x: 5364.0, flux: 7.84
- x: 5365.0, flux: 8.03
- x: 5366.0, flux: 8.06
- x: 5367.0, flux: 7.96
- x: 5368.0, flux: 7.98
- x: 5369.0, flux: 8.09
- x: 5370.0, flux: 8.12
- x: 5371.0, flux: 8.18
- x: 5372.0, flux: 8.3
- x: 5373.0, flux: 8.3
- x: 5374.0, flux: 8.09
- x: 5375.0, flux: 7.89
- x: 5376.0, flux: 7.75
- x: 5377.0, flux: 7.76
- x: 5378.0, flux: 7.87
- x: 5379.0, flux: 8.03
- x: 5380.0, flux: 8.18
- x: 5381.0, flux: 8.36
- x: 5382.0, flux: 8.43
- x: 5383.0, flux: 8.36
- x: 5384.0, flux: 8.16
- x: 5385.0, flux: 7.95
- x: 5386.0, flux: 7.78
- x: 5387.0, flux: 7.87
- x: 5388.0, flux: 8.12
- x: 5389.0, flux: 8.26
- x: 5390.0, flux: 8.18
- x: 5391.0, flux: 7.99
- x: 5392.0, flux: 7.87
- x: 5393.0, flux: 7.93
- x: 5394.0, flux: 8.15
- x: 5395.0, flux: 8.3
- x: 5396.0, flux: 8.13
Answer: 0.22 angstrom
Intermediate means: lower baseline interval 8.1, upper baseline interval 7.93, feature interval 7.98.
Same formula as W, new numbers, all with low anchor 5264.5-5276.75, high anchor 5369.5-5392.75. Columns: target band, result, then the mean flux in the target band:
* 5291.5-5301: -0.8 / 7.96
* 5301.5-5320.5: -2.1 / 8.34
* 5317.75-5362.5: -1.5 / 8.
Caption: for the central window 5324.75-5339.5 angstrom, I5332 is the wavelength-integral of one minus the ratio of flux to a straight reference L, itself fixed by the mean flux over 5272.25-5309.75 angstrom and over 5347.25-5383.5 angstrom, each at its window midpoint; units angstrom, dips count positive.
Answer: 1.0 angstrom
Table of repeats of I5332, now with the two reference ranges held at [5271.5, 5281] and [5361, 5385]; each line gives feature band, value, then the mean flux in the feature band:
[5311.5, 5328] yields -0.6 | 8.02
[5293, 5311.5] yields -1.4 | 8.19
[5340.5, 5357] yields -0.5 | 8.15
